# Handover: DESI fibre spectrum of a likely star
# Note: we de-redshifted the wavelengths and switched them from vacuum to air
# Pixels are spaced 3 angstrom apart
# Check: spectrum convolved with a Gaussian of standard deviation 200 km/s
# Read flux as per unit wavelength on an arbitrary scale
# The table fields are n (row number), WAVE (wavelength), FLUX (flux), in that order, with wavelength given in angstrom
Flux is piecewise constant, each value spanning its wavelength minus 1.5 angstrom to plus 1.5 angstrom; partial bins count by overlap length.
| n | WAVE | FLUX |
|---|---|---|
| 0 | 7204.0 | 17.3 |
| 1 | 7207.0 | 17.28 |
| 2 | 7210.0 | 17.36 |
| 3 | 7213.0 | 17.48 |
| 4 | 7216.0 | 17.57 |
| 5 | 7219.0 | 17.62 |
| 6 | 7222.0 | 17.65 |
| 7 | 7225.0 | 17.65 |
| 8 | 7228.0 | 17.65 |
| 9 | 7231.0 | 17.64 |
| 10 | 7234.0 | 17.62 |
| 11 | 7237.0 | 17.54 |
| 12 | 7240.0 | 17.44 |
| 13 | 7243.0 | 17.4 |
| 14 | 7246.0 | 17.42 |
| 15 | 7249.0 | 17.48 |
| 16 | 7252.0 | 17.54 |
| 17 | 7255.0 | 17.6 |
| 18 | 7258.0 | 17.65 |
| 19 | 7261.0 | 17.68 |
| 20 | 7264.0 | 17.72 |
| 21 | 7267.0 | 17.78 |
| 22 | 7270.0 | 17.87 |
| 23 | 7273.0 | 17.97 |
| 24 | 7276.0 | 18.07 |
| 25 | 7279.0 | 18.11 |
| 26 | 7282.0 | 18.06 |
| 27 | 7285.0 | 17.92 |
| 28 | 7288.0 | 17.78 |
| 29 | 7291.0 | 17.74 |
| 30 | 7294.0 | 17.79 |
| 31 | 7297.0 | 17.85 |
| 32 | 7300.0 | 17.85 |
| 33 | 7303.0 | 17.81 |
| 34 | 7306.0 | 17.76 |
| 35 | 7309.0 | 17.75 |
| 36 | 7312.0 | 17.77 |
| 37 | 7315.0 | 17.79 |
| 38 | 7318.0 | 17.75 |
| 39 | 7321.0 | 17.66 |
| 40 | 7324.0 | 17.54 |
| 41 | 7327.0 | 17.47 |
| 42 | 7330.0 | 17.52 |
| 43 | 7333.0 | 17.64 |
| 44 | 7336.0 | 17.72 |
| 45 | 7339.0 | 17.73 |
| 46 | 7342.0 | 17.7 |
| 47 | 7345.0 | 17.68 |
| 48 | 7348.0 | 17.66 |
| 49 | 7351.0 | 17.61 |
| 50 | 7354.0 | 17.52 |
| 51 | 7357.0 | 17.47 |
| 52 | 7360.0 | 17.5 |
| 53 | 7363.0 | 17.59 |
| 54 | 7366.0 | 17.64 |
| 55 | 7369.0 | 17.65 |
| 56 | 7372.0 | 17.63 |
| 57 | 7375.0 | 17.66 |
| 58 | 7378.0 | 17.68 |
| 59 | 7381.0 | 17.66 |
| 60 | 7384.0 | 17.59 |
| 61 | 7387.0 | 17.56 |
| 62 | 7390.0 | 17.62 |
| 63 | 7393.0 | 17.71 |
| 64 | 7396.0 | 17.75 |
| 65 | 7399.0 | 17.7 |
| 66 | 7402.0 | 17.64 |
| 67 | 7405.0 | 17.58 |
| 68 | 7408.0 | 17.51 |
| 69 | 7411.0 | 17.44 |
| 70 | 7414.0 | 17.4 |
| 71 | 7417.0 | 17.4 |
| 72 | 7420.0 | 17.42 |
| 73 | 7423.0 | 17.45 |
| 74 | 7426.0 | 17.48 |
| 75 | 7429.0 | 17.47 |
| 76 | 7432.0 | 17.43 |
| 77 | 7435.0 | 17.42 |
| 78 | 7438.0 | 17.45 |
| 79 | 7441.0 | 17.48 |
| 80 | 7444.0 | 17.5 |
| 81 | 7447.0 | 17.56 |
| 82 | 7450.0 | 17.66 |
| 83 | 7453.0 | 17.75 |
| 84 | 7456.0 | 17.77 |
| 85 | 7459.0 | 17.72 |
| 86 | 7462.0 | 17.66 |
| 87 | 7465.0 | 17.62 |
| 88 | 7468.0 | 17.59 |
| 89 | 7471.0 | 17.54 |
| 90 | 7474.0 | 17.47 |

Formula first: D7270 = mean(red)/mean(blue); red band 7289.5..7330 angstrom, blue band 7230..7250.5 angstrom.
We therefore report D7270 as 1.0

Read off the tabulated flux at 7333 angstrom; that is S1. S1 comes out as 17.64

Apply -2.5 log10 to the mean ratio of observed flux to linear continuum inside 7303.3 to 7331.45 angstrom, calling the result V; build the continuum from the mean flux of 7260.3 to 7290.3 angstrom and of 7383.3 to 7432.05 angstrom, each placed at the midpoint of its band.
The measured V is 0.01 mag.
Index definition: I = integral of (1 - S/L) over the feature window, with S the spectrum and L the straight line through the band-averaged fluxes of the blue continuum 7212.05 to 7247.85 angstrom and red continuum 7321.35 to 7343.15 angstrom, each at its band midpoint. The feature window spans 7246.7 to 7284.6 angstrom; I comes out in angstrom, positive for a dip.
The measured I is -0.5 angstrom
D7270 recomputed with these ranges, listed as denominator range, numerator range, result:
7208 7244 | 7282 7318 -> 1.01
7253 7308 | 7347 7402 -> 0.99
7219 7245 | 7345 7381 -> 1.00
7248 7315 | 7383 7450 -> 0.98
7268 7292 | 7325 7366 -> 0.98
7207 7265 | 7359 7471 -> 1.00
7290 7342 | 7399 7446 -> 0.99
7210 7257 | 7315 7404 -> 1.00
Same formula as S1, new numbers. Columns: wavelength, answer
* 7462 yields 17.66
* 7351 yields 17.61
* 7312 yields 17.77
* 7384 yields 17.59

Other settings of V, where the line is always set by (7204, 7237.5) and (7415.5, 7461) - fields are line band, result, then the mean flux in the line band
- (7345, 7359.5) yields -0.002 mag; 17.6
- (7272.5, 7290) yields -0.027 mag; 18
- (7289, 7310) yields -0.016 mag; 17.8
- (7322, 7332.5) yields 0.000 mag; 17.5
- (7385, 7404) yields -0.008 mag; 17.7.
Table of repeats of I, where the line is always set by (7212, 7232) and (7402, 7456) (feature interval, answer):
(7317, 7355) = -0.2 angstrom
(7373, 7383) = -0.1 angstrom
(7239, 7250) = 0.1 angstrom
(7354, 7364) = 0.0 angstrom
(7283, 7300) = -0.2 angstrom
